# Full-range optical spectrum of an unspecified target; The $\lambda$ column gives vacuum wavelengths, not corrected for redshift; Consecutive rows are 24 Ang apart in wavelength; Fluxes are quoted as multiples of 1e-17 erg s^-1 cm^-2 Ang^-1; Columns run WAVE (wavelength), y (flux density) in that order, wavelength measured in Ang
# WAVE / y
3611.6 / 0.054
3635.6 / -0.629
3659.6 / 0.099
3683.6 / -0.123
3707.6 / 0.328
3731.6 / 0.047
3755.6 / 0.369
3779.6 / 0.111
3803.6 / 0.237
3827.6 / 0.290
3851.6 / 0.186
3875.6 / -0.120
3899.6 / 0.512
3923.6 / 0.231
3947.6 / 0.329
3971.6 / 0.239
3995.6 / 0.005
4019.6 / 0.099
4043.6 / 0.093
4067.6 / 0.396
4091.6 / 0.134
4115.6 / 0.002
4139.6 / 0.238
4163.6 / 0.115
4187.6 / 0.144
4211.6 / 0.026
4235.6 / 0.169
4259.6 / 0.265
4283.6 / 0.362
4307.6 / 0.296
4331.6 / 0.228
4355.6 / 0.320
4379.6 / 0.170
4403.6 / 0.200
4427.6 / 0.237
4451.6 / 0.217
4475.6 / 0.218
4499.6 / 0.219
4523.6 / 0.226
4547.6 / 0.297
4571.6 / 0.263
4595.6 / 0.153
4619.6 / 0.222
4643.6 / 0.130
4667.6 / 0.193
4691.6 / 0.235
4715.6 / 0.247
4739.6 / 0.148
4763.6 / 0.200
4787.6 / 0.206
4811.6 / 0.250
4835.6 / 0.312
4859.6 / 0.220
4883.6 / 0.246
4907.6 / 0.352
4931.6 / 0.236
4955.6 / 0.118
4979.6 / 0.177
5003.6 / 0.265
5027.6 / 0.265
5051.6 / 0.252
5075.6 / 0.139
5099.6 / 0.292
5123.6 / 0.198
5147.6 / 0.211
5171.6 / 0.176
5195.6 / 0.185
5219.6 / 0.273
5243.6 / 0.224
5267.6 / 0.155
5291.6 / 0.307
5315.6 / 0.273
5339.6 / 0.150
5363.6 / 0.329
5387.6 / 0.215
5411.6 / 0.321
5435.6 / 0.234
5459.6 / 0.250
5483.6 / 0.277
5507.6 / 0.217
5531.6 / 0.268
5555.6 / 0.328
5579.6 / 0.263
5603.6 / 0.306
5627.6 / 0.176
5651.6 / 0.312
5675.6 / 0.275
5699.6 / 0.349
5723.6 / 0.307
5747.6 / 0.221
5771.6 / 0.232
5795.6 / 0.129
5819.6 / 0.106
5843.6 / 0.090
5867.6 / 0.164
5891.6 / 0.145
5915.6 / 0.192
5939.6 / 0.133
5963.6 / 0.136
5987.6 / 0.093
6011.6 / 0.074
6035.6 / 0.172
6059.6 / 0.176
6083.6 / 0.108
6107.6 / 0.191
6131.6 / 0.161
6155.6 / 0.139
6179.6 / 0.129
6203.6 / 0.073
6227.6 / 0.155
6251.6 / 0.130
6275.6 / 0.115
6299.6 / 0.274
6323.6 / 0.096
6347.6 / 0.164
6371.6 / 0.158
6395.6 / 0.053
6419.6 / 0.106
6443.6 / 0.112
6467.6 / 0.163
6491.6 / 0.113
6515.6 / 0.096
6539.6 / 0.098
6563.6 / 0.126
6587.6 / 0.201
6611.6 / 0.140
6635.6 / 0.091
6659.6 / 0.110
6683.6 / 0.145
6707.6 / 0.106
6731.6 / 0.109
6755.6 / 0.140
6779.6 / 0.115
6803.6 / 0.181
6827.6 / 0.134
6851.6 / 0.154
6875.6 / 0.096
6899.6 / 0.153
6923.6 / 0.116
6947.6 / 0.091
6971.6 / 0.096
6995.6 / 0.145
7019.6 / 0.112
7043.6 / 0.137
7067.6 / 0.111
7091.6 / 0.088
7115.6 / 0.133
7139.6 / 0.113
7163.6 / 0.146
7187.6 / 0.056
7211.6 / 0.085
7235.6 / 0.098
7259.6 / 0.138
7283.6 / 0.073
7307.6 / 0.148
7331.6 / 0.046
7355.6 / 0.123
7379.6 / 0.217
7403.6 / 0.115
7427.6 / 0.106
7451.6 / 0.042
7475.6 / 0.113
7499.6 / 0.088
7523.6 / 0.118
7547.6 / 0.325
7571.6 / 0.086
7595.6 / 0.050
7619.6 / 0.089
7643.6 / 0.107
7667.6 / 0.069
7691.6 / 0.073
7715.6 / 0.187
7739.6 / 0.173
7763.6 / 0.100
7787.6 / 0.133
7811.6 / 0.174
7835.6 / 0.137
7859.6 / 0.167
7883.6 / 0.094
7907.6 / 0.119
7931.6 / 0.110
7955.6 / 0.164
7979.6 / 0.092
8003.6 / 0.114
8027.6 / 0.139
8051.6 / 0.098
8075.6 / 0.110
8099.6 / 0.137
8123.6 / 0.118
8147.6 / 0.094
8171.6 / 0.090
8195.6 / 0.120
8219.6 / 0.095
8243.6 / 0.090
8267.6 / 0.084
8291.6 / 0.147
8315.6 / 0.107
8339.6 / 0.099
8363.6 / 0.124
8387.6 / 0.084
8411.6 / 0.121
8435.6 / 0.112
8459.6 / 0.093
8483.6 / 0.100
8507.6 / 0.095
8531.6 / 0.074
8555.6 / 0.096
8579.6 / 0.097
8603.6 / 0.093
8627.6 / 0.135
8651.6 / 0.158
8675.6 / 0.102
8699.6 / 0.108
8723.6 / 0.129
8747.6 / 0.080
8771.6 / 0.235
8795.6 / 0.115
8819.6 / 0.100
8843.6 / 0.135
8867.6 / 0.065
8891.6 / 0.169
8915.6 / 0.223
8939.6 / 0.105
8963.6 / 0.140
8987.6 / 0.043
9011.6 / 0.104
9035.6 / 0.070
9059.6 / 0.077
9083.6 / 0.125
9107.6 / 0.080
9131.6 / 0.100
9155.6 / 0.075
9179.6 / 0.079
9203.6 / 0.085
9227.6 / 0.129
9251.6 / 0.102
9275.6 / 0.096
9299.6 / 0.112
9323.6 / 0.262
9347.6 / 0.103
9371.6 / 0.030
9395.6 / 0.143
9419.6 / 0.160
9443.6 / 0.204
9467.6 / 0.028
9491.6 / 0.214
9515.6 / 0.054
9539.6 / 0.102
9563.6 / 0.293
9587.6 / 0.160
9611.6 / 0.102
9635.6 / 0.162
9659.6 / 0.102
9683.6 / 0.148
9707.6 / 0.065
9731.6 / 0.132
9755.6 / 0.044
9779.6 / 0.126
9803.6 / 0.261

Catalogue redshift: 0.15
